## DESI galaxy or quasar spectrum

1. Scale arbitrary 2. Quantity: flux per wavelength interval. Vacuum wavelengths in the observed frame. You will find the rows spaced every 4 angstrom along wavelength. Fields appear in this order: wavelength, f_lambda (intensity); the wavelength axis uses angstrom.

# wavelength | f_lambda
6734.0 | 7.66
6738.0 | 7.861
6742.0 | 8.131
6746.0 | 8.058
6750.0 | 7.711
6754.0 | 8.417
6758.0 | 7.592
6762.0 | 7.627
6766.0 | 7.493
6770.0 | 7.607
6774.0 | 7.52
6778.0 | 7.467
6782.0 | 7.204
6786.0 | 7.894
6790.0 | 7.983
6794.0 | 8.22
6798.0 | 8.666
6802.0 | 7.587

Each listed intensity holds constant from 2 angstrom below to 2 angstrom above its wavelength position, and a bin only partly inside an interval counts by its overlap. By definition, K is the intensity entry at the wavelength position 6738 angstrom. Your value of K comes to 7.861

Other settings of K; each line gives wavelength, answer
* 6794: 8.22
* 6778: 7.467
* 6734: 7.66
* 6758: 7.592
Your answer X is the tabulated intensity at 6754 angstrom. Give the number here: 8.417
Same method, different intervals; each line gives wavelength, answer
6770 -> 7.607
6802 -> 7.587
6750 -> 7.711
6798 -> 8.666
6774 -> 7.52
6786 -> 7.894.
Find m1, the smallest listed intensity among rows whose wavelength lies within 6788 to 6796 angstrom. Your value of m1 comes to 7.983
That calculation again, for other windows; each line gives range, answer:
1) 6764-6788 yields 7.204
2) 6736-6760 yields 7.592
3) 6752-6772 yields 7.493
